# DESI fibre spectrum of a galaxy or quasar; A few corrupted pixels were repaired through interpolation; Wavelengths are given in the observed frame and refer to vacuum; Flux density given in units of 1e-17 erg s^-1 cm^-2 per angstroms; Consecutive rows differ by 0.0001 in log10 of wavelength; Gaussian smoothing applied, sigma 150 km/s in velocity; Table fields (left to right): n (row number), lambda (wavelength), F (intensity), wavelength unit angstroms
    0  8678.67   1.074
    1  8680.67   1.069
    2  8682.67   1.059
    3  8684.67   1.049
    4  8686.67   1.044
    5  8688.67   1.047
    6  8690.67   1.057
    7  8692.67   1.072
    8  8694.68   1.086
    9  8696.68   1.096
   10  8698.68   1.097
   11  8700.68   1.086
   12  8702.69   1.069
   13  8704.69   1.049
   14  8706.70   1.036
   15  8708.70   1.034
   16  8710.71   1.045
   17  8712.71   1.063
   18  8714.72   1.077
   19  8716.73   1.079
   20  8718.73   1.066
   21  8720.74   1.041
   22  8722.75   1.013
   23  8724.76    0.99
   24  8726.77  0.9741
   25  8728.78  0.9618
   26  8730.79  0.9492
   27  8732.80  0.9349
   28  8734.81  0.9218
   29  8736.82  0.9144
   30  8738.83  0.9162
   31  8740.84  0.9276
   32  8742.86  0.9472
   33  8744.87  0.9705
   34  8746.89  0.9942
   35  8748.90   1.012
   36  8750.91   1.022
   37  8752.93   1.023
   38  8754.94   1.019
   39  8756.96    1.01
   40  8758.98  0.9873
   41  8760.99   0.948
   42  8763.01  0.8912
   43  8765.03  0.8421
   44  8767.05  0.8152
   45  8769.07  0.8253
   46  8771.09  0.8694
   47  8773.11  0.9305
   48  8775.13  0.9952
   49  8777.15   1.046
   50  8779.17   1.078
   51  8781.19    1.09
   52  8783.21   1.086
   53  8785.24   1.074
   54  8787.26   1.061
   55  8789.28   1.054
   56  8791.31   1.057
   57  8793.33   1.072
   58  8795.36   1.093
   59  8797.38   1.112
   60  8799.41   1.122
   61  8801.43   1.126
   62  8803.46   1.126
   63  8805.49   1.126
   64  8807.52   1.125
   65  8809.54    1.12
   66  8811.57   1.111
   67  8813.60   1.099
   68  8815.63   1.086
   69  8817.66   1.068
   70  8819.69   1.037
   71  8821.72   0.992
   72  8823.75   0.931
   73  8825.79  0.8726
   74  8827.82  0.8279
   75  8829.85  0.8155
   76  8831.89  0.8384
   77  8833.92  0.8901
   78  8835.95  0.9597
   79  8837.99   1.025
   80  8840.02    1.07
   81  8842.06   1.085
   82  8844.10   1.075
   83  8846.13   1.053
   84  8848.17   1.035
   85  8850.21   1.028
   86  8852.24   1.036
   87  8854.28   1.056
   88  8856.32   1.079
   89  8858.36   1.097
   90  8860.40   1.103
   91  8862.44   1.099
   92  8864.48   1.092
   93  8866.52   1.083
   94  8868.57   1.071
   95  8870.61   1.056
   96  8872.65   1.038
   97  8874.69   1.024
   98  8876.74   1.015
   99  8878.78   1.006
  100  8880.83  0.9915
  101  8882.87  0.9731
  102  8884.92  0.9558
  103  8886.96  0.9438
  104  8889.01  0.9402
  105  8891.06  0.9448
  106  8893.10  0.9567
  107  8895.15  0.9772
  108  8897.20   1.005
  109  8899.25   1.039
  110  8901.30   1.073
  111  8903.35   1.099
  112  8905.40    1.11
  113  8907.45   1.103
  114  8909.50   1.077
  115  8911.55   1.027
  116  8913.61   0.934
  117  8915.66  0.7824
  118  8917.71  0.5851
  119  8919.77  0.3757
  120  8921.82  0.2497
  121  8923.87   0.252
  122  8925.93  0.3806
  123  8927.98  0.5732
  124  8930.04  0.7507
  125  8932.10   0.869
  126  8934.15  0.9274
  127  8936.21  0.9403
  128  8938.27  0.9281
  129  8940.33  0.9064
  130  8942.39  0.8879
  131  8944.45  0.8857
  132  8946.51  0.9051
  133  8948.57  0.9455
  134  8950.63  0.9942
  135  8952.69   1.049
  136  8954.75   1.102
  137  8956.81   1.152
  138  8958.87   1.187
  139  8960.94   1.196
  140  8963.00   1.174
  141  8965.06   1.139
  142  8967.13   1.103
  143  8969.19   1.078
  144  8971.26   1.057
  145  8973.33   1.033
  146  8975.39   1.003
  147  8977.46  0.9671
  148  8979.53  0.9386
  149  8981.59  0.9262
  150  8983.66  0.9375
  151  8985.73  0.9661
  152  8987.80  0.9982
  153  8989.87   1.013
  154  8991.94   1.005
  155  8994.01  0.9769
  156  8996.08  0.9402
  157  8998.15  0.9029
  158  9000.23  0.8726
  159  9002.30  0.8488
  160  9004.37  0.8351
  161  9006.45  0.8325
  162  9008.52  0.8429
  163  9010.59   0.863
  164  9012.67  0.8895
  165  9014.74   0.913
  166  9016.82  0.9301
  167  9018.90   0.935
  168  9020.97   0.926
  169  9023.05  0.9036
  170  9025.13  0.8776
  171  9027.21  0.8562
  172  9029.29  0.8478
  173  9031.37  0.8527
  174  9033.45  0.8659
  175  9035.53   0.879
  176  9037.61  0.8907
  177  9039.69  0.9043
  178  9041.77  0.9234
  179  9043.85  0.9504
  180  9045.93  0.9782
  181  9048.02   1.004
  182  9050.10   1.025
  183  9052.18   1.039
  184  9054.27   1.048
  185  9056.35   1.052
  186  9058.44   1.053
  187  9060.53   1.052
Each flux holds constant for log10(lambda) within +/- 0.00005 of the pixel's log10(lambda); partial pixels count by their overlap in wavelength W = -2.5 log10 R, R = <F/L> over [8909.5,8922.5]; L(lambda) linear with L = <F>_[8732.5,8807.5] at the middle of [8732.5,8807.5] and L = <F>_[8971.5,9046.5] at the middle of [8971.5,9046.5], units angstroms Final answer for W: 0.33 mag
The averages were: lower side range 1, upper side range 0.918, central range 0.703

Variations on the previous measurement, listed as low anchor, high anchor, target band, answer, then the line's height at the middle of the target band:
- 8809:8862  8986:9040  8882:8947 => 0.133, 0.964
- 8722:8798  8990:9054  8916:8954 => 0.243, 0.937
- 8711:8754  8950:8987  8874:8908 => 0.029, 1.03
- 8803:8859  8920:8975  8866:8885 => -0.049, 0.977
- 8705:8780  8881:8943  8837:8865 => -0.186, 0.898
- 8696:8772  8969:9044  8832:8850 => -0.059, 0.961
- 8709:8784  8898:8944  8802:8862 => -0.146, 0.899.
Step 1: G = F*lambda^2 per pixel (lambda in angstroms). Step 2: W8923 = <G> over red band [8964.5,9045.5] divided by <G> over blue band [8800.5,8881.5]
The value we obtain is 0.94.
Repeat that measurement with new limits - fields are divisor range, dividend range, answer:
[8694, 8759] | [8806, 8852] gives 1.02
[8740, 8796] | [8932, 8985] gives 1.07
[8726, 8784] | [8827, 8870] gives 1.08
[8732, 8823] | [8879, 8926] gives 0.88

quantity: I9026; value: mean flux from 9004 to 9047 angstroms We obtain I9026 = 0.891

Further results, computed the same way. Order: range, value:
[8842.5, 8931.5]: 0.934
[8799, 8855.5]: 1.03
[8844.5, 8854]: 1.04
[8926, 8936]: 0.755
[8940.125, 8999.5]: 1.01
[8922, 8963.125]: 0.881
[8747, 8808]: 1.02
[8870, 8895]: 0.986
